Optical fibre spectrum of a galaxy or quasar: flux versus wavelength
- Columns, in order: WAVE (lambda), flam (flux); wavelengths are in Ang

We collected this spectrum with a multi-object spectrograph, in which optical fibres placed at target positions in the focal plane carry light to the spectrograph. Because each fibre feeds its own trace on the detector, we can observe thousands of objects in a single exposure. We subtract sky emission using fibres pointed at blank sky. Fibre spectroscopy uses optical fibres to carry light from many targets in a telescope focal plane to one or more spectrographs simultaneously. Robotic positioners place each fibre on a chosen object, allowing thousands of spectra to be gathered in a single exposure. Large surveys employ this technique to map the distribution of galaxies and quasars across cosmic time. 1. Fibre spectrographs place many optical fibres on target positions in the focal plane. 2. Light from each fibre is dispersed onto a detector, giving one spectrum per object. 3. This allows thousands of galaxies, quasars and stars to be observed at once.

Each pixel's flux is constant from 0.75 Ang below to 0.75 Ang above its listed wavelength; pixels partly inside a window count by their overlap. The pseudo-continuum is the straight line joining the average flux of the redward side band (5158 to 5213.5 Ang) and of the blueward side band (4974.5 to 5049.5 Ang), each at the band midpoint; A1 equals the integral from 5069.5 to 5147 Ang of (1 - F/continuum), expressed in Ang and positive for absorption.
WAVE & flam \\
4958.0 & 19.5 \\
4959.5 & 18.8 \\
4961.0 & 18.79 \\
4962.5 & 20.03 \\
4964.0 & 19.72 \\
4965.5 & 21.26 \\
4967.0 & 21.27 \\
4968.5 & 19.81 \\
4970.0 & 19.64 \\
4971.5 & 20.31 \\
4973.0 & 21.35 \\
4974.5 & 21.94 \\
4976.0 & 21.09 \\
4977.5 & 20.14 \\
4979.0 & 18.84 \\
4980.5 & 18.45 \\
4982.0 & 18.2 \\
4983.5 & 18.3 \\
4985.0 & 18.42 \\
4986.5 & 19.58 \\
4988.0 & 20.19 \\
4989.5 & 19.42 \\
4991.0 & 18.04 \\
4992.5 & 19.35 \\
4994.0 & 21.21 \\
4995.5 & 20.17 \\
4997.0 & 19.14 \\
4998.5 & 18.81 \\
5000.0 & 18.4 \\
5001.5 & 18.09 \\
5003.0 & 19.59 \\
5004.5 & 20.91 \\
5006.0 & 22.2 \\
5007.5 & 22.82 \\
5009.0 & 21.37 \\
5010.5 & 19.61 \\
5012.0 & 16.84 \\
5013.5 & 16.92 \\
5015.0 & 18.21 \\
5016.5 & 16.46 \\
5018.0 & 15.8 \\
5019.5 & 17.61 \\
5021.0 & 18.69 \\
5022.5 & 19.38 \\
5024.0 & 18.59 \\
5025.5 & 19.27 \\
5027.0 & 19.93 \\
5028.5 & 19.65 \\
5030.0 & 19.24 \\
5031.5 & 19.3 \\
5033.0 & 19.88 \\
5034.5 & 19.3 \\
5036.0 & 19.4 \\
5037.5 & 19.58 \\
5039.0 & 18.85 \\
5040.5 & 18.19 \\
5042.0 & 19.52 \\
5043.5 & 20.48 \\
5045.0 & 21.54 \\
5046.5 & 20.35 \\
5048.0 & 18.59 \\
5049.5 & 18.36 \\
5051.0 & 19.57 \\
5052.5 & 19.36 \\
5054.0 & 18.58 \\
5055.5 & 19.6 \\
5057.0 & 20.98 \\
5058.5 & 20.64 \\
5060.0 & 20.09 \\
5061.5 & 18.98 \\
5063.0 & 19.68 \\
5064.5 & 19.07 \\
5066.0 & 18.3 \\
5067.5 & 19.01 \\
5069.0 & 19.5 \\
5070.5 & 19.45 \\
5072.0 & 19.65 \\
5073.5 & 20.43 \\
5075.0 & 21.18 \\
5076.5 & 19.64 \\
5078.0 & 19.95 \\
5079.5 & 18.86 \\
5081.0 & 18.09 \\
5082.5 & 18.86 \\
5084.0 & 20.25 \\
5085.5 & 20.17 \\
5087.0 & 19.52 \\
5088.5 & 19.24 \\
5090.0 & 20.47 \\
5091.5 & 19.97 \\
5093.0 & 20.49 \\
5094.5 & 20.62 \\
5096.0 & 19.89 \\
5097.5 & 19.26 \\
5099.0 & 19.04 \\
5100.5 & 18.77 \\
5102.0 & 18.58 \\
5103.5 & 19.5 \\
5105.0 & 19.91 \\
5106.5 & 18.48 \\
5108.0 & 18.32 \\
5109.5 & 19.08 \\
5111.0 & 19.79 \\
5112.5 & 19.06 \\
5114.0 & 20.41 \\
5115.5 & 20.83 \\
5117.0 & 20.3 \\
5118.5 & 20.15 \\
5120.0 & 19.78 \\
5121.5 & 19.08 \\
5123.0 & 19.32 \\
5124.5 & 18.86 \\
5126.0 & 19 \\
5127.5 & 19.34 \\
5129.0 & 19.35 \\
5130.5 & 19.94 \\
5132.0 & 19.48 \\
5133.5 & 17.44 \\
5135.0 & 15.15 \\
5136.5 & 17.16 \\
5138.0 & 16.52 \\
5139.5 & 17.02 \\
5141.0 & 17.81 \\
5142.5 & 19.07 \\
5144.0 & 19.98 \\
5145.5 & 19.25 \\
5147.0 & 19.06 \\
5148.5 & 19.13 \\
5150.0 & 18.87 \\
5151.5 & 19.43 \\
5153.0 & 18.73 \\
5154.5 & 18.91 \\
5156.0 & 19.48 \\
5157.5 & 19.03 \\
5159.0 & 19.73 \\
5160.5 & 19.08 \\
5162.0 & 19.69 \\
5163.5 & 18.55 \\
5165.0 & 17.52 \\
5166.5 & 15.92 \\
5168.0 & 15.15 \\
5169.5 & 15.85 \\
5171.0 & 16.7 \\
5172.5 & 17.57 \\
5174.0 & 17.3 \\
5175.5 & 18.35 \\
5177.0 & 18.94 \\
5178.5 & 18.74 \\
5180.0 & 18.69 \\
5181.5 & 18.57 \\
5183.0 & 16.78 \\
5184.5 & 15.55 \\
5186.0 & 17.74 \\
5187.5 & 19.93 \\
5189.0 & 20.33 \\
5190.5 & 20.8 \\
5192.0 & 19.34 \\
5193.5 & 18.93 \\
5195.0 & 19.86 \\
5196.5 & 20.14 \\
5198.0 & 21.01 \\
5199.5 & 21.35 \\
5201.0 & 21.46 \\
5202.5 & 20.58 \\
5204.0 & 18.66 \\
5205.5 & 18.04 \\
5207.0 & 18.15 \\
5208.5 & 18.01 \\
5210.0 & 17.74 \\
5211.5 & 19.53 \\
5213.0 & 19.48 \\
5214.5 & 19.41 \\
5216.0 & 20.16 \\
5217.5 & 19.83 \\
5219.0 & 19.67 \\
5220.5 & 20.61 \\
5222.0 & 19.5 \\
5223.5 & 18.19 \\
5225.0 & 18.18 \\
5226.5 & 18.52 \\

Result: -1.32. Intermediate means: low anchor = 19.3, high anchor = 18.6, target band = 19.2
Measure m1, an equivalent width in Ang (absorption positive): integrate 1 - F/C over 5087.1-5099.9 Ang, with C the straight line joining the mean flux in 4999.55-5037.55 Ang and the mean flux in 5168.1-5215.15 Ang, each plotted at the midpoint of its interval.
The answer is -0.6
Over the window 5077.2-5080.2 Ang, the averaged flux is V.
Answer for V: 19.4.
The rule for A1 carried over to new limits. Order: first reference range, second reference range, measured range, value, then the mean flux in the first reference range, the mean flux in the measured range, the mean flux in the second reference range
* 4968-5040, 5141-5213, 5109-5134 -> -0.8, 19.3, 19.5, 18.7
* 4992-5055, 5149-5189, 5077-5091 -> -0.5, 19.3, 19.5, 18.2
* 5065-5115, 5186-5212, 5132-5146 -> 1.3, 19.5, 17.8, 19.6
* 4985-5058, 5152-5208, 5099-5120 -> -0.6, 19.3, 19.5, 18.7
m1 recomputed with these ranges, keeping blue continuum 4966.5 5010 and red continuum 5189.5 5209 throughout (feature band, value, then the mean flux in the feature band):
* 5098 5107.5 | 0.37 Ang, 19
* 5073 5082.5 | 0.11 Ang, 19.6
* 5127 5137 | 0.77 Ang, 18.3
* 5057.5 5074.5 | 0.23 Ang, 19.6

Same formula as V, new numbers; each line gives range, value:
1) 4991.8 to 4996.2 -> 20.3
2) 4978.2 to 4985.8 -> 18.5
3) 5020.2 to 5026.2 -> 19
